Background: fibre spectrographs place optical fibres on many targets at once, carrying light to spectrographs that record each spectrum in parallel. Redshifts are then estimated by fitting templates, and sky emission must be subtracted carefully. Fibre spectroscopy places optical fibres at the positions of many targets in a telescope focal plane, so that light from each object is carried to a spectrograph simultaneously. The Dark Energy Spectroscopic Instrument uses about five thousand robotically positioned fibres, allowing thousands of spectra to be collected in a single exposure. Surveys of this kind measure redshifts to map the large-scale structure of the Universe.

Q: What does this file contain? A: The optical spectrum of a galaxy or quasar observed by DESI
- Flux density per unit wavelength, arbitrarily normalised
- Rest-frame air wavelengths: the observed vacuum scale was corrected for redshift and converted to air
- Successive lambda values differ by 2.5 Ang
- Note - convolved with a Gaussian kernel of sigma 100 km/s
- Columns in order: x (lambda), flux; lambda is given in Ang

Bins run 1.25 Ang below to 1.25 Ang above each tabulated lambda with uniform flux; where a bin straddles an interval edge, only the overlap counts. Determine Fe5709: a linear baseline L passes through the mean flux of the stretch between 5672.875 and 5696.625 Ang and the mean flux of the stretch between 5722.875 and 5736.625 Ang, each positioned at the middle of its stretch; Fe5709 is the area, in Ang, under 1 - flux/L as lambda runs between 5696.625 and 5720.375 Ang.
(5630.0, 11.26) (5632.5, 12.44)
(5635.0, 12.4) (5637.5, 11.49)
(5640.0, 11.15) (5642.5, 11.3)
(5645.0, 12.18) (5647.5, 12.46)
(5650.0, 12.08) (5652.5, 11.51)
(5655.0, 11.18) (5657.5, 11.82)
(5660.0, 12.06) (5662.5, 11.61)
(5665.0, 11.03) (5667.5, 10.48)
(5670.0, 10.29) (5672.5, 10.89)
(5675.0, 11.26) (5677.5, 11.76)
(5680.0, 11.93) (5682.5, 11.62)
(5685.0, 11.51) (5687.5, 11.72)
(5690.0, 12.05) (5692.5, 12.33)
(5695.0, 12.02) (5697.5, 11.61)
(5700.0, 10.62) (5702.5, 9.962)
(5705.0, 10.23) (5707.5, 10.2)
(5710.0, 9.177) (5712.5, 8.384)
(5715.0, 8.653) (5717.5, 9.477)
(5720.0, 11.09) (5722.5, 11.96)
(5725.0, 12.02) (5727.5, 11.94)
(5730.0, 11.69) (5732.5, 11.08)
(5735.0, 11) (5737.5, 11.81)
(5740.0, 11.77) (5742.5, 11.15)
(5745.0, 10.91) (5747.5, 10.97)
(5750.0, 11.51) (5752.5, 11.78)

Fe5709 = 3.7 Ang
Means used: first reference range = 11.8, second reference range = 11.6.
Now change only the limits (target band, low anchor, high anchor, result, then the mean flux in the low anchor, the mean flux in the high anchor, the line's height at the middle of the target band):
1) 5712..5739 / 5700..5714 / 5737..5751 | -1.0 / 9.67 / 11.3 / 10.5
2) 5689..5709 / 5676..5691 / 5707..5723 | -0.6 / 11.8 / 9.73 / 10.8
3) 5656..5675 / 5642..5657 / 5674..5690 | 0.9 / 11.8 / 11.7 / 11.7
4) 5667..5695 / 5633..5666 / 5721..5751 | 0.4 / 11.7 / 11.5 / 11.6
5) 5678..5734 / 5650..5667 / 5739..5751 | 2.0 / 11.5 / 11.2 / 11.4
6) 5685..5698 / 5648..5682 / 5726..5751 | -0.6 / 11.4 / 11.4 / 11.4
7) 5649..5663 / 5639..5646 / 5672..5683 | -0.2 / 11.5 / 11.5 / 11.5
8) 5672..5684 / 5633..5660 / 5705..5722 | -0.8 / 11.8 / 9.66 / 10.8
